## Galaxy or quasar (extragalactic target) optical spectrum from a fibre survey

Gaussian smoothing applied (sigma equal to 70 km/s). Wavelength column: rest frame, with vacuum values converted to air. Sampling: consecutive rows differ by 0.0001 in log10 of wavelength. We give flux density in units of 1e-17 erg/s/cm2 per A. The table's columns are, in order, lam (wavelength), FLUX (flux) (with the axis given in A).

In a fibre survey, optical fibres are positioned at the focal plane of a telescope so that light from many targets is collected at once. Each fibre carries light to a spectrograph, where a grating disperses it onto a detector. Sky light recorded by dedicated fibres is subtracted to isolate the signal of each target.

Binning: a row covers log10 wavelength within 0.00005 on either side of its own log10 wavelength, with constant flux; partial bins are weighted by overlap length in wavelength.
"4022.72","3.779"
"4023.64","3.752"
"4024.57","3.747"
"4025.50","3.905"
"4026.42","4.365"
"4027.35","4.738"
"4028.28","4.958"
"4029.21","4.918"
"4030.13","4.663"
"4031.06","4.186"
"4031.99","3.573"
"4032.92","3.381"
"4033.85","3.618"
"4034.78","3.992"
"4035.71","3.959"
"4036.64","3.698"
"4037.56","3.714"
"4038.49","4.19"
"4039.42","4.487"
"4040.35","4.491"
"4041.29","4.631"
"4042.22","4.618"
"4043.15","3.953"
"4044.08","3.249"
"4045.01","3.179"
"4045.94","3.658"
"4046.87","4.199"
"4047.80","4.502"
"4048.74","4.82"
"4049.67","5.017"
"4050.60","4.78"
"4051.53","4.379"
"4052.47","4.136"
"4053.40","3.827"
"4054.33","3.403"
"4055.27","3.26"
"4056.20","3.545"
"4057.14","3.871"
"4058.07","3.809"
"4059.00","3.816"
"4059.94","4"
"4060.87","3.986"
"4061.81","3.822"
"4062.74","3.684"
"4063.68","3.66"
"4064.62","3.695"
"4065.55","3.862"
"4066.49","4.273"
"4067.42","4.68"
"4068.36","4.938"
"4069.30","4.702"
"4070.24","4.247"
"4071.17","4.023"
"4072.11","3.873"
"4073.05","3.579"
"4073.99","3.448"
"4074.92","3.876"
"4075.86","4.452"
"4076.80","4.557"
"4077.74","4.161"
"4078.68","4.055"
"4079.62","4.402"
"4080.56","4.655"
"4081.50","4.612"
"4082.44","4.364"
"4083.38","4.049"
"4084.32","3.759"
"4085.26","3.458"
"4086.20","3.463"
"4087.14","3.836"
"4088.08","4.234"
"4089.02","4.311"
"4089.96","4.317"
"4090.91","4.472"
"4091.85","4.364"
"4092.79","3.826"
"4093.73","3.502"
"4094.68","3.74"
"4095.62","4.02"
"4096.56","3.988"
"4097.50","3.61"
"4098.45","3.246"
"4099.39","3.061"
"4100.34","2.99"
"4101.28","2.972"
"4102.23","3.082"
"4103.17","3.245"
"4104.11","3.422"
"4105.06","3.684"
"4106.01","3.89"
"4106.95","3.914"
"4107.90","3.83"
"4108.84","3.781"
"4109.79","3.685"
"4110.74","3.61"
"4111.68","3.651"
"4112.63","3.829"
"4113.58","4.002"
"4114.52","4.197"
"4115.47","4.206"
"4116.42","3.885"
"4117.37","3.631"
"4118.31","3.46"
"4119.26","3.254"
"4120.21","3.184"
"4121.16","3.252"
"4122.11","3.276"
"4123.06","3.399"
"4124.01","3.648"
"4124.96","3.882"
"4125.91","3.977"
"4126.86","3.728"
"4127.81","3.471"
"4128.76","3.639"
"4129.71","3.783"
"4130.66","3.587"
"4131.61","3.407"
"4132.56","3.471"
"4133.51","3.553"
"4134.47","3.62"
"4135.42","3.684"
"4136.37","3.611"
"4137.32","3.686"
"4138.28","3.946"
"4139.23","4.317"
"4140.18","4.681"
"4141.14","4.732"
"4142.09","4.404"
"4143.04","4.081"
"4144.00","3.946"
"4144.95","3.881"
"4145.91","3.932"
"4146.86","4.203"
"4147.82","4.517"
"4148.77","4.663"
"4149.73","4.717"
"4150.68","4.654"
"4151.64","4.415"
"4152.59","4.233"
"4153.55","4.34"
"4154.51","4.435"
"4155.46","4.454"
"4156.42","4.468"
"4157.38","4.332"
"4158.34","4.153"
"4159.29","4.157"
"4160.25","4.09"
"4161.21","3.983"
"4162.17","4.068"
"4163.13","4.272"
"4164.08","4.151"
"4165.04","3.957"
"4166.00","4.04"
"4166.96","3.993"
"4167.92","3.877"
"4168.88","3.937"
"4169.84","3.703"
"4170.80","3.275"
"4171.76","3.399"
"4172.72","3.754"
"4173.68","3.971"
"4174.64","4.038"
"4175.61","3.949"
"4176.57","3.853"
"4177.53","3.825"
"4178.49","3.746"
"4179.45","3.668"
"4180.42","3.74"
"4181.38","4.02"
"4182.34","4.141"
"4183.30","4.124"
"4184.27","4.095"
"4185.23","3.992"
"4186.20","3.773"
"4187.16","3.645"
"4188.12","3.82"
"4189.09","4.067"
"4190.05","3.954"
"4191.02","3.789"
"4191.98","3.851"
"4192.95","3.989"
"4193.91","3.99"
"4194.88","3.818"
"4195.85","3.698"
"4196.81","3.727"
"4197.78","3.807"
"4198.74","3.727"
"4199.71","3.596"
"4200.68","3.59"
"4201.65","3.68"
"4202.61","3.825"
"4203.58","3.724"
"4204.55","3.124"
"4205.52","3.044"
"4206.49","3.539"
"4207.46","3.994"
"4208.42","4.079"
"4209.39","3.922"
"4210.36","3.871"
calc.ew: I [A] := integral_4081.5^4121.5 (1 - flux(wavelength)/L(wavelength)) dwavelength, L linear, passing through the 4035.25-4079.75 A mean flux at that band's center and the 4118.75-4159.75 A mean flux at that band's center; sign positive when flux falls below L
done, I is 2.8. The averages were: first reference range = 4.06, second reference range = 3.97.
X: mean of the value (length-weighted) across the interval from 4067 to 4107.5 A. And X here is 3.93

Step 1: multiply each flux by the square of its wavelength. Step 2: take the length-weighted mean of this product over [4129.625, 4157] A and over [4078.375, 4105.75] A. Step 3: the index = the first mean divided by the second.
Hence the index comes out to 1.11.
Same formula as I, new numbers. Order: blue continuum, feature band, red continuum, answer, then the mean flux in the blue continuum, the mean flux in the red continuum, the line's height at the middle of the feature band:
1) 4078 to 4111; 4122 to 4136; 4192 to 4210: 0.6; 3.82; 3.72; 3.78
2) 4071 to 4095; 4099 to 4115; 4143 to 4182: 1.9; 4.05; 4.07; 4.06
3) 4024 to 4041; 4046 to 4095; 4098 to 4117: -2.6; 4.14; 3.61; 3.87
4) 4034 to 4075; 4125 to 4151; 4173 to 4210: -0.6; 4.03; 3.81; 3.9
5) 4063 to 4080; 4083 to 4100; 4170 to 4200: 1.0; 4.13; 3.83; 4.08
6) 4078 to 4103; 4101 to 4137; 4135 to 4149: 3.6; 3.86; 4.15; 4.02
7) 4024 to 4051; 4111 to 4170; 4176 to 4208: -0.7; 4.18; 3.79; 3.92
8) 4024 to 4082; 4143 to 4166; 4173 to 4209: -2.2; 4.1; 3.81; 3.89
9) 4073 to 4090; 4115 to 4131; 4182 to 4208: 1.5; 4.09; 3.78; 3.98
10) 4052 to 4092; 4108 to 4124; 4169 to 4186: 1.2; 4.03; 3.84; 3.95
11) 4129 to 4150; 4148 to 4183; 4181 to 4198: -1.0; 4.01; 3.91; 3.96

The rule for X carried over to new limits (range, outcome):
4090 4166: 3.88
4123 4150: 3.94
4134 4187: 4.06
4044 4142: 3.87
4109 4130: 3.67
